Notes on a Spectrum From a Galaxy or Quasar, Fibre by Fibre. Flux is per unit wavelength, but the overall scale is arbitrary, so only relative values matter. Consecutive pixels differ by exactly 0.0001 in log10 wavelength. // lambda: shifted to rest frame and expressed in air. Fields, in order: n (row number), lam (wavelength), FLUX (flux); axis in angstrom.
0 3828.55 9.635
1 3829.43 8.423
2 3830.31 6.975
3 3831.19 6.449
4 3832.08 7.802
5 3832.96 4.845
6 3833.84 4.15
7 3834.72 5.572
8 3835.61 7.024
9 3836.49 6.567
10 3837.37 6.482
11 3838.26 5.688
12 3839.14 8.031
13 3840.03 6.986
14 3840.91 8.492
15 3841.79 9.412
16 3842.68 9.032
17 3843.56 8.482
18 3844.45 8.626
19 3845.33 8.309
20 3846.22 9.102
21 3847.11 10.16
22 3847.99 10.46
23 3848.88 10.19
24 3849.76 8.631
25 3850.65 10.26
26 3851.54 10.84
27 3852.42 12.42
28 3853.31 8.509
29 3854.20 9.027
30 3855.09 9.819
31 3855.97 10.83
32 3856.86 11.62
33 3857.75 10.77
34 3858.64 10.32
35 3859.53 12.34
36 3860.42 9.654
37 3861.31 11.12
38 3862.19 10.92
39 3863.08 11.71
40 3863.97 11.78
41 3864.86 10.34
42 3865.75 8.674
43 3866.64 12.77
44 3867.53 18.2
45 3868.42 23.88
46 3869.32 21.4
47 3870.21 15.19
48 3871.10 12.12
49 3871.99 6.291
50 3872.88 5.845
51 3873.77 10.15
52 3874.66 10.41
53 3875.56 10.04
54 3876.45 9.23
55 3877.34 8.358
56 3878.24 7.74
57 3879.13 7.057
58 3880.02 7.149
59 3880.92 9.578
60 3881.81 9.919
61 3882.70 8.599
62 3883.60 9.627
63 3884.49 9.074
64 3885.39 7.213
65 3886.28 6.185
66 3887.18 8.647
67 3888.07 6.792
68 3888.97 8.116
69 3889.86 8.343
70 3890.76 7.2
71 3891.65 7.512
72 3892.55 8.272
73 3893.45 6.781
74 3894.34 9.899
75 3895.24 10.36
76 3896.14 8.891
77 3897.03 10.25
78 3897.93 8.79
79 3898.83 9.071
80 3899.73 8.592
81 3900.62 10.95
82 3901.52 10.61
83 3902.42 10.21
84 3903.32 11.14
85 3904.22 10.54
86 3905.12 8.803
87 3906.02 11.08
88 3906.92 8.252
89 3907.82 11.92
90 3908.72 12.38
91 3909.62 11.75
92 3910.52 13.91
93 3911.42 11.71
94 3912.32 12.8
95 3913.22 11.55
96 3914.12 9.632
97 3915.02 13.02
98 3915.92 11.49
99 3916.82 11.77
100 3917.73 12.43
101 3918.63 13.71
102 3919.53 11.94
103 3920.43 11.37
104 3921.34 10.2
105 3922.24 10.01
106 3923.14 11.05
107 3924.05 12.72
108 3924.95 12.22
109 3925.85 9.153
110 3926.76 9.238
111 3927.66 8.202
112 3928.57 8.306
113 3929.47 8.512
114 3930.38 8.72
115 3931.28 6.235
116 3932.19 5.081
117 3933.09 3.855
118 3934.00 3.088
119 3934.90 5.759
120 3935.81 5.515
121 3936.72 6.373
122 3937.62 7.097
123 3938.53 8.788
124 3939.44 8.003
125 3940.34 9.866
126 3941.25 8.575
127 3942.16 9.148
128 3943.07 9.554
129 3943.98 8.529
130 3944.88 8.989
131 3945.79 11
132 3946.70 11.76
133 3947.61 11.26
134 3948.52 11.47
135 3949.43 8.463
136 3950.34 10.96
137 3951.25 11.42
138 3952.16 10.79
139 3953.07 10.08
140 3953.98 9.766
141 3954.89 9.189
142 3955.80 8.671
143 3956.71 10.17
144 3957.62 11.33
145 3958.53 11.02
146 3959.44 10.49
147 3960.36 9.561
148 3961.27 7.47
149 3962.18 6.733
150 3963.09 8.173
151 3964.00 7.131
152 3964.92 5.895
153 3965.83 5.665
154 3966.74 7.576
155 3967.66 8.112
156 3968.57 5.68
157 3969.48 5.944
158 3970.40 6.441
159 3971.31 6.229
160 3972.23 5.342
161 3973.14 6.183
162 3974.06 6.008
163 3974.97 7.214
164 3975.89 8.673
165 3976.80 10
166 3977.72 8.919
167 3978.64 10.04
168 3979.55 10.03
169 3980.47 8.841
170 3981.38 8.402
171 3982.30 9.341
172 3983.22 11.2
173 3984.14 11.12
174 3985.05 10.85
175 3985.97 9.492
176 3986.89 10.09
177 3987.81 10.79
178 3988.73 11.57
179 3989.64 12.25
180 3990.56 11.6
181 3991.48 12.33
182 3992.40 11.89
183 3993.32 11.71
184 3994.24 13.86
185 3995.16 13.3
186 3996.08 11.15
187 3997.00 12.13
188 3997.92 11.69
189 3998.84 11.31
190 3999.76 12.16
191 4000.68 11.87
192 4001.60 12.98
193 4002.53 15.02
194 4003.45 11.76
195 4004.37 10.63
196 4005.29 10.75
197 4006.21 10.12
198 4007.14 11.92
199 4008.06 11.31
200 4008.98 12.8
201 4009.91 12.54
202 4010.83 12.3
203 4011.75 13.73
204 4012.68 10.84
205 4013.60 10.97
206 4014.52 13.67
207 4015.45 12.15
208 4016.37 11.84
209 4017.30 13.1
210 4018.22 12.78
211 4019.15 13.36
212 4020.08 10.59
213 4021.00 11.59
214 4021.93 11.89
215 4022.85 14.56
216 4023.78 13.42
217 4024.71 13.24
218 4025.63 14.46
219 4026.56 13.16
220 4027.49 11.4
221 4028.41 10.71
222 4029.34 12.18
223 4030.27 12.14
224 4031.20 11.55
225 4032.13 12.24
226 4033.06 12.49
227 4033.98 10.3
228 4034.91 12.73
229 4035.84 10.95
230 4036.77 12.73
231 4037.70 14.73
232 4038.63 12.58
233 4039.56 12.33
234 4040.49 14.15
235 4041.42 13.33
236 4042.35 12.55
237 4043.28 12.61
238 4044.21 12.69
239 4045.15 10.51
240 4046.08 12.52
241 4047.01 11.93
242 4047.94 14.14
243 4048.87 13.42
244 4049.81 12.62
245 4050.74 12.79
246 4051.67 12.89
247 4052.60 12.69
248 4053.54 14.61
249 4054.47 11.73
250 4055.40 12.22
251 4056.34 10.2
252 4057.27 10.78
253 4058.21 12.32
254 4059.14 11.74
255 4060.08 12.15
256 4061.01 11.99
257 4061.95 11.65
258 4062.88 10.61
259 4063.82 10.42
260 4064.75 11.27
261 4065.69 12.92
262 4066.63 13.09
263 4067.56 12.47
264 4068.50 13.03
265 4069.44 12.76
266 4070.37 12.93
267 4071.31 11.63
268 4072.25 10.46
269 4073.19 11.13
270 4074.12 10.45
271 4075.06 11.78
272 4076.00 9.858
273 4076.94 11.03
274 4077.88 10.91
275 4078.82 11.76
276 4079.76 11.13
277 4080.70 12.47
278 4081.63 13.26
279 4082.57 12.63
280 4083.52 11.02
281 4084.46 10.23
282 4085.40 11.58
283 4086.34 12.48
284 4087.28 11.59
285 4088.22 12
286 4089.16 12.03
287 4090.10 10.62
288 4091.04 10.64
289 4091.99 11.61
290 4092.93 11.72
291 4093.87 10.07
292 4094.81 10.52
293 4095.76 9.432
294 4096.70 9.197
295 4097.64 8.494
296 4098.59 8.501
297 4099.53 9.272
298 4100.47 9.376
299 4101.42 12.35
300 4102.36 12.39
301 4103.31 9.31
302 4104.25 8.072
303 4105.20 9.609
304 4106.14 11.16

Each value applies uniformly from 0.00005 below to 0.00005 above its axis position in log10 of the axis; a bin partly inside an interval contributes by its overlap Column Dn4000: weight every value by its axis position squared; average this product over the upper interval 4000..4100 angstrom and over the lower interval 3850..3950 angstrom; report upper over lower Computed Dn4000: 1.3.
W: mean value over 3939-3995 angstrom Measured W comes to 9.35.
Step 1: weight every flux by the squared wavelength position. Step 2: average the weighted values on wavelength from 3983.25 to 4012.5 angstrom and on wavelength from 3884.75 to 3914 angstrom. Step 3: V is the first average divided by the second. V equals 1.3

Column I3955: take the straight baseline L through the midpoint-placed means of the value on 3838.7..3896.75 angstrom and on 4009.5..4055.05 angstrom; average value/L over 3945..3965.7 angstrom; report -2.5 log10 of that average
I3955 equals 0.18 mag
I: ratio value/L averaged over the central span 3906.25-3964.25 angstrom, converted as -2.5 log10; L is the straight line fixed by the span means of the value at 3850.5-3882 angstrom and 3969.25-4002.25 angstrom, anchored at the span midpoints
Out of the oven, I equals 0.09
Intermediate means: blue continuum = 11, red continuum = 10.1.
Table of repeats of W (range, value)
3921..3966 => 8.84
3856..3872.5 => 12.7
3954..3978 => 7.87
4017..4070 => 12.4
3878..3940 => 9.29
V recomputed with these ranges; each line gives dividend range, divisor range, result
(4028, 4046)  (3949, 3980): 1.52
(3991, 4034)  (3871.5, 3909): 1.45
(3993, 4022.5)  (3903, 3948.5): 1.30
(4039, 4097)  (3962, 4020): 1.19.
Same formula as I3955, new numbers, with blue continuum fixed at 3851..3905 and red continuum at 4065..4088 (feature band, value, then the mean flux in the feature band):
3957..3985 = 0.31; 8.21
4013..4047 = -0.10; 12.4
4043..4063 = -0.06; 12.2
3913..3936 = 0.12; 9.43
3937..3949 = 0.13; 9.5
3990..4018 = -0.09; 12.1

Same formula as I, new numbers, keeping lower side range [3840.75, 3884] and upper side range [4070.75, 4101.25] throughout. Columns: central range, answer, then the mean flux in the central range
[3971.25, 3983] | 0.29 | 8.22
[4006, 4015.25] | -0.12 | 12.1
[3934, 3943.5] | 0.36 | 7.64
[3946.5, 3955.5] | 0.02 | 10.4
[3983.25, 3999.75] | -0.08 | 11.6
